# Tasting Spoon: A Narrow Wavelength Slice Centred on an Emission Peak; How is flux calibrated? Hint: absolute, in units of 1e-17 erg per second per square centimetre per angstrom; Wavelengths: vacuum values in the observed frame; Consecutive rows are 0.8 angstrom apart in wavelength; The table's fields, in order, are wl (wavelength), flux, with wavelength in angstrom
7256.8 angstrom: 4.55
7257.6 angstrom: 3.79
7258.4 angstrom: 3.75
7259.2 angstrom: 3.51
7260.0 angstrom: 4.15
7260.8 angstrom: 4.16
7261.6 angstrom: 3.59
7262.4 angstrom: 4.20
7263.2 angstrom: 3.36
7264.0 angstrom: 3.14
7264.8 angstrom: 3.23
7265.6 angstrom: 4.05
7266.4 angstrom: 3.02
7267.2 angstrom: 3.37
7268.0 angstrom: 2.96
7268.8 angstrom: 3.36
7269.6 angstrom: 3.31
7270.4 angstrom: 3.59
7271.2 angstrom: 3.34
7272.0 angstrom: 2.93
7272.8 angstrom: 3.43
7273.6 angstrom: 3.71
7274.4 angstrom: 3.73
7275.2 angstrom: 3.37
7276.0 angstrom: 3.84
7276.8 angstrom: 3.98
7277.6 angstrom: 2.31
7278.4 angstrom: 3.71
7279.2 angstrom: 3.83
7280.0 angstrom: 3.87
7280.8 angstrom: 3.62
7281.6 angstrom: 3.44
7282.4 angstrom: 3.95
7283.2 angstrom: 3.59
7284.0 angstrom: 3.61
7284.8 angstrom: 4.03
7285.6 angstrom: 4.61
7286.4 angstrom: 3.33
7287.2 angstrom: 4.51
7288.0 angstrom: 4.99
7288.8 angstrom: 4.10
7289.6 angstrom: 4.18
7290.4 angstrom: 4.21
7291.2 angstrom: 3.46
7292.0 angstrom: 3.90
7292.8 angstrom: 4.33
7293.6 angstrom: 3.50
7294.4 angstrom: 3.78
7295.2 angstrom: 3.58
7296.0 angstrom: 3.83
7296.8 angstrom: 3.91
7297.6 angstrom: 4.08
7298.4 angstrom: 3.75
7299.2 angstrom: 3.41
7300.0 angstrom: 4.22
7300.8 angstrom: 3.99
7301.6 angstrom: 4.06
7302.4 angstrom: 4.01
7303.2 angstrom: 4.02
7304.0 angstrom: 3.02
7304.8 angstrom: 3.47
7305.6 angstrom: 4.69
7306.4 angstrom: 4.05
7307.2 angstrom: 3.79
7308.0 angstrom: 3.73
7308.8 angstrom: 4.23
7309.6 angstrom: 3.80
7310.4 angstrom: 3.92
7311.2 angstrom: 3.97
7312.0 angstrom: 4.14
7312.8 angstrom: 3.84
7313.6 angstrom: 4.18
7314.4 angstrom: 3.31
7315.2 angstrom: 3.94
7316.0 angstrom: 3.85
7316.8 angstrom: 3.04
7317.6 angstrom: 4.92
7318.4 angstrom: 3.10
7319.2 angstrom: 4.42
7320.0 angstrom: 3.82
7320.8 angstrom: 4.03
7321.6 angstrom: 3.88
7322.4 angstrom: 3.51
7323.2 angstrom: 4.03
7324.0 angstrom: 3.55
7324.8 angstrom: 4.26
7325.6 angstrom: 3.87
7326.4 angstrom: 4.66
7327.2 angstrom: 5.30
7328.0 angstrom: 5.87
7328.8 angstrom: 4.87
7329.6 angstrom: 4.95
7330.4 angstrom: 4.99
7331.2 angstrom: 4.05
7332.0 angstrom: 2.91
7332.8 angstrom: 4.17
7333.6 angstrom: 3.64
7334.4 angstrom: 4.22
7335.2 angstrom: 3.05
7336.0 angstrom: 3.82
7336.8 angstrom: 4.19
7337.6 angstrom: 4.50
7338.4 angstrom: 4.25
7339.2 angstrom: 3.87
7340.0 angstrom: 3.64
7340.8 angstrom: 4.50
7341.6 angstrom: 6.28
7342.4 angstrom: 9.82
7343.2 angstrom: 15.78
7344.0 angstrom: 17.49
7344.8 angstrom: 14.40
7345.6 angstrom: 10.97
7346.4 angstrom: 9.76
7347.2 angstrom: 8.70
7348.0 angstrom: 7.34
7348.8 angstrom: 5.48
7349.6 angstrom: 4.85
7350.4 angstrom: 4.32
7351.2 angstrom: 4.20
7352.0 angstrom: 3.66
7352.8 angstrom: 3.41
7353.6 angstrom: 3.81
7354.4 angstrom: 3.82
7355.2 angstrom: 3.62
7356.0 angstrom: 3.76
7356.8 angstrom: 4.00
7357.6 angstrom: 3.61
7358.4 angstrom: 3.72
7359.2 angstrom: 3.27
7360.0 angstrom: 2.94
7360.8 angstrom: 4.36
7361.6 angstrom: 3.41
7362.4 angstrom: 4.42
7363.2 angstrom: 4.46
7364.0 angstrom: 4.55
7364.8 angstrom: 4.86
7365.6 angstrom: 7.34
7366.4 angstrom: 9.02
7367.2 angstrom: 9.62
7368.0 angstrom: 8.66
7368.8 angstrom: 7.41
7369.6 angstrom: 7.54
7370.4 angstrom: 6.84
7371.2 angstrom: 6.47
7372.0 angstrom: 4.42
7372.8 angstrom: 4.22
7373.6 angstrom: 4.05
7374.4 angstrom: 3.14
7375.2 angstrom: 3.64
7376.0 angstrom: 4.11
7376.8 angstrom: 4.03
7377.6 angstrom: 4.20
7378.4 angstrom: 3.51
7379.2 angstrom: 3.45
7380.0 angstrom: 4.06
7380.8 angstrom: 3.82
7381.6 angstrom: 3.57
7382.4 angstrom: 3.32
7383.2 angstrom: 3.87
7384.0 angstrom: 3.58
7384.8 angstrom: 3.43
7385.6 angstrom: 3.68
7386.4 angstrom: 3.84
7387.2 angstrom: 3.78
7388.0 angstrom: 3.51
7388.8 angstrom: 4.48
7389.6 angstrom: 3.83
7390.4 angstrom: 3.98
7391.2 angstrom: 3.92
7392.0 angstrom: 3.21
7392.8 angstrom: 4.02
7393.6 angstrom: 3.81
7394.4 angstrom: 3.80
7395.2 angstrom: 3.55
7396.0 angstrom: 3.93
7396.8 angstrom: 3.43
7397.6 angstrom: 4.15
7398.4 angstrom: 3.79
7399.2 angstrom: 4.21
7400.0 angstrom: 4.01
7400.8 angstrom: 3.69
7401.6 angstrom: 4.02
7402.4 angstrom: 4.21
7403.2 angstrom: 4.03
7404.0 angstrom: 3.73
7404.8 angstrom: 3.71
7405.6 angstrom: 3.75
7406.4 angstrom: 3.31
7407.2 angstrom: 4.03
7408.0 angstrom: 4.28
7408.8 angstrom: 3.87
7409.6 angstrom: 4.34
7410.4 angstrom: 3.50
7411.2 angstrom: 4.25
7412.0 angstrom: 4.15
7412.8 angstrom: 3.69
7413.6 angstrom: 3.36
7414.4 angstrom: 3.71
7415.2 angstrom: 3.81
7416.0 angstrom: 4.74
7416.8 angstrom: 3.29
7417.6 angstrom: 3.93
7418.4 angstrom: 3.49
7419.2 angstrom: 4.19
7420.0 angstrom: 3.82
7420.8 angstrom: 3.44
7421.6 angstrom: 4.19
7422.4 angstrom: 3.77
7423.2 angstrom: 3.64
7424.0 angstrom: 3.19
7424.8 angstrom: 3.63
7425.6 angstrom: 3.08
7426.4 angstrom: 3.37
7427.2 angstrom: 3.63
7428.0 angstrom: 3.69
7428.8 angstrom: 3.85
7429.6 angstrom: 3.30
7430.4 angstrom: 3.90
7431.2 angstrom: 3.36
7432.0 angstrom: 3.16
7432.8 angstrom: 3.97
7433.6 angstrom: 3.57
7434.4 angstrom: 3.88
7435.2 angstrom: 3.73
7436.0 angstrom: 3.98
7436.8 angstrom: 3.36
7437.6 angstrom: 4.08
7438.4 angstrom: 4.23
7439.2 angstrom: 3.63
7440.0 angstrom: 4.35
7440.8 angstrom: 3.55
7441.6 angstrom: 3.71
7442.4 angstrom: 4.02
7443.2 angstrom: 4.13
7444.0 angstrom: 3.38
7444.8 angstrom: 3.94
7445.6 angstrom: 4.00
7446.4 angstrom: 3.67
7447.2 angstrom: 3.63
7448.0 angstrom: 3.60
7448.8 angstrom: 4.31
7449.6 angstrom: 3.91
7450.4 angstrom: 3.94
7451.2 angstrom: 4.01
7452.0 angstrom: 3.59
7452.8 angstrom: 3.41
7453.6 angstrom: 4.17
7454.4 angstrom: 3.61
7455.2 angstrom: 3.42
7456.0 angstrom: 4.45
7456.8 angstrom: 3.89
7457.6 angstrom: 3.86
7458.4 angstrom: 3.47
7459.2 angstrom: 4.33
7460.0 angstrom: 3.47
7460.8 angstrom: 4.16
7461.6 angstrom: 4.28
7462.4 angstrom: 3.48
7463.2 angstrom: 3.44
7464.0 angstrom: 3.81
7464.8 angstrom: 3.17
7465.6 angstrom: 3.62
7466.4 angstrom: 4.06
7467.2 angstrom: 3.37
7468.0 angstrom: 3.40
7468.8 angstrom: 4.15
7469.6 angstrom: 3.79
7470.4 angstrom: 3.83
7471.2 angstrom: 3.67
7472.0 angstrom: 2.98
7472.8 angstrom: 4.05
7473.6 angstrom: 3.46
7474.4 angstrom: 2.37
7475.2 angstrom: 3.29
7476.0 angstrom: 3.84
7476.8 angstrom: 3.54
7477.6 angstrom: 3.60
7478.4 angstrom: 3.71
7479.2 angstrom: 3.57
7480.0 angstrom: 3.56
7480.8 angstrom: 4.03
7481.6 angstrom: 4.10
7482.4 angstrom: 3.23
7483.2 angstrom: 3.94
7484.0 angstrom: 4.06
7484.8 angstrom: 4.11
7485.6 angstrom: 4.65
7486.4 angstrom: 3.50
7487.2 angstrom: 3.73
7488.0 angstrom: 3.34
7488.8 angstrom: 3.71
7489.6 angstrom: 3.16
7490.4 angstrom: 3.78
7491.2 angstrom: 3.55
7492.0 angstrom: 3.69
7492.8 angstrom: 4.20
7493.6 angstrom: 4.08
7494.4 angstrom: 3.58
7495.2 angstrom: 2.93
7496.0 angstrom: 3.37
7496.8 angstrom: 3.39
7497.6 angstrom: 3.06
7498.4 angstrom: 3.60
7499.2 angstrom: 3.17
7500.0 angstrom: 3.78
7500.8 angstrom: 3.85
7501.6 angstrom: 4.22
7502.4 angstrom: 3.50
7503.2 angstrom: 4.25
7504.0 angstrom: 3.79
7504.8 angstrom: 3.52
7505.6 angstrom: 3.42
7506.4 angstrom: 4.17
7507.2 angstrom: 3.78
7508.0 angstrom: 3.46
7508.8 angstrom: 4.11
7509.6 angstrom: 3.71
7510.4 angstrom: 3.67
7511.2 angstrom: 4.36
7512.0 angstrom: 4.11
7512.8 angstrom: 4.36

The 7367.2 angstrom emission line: [N II]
